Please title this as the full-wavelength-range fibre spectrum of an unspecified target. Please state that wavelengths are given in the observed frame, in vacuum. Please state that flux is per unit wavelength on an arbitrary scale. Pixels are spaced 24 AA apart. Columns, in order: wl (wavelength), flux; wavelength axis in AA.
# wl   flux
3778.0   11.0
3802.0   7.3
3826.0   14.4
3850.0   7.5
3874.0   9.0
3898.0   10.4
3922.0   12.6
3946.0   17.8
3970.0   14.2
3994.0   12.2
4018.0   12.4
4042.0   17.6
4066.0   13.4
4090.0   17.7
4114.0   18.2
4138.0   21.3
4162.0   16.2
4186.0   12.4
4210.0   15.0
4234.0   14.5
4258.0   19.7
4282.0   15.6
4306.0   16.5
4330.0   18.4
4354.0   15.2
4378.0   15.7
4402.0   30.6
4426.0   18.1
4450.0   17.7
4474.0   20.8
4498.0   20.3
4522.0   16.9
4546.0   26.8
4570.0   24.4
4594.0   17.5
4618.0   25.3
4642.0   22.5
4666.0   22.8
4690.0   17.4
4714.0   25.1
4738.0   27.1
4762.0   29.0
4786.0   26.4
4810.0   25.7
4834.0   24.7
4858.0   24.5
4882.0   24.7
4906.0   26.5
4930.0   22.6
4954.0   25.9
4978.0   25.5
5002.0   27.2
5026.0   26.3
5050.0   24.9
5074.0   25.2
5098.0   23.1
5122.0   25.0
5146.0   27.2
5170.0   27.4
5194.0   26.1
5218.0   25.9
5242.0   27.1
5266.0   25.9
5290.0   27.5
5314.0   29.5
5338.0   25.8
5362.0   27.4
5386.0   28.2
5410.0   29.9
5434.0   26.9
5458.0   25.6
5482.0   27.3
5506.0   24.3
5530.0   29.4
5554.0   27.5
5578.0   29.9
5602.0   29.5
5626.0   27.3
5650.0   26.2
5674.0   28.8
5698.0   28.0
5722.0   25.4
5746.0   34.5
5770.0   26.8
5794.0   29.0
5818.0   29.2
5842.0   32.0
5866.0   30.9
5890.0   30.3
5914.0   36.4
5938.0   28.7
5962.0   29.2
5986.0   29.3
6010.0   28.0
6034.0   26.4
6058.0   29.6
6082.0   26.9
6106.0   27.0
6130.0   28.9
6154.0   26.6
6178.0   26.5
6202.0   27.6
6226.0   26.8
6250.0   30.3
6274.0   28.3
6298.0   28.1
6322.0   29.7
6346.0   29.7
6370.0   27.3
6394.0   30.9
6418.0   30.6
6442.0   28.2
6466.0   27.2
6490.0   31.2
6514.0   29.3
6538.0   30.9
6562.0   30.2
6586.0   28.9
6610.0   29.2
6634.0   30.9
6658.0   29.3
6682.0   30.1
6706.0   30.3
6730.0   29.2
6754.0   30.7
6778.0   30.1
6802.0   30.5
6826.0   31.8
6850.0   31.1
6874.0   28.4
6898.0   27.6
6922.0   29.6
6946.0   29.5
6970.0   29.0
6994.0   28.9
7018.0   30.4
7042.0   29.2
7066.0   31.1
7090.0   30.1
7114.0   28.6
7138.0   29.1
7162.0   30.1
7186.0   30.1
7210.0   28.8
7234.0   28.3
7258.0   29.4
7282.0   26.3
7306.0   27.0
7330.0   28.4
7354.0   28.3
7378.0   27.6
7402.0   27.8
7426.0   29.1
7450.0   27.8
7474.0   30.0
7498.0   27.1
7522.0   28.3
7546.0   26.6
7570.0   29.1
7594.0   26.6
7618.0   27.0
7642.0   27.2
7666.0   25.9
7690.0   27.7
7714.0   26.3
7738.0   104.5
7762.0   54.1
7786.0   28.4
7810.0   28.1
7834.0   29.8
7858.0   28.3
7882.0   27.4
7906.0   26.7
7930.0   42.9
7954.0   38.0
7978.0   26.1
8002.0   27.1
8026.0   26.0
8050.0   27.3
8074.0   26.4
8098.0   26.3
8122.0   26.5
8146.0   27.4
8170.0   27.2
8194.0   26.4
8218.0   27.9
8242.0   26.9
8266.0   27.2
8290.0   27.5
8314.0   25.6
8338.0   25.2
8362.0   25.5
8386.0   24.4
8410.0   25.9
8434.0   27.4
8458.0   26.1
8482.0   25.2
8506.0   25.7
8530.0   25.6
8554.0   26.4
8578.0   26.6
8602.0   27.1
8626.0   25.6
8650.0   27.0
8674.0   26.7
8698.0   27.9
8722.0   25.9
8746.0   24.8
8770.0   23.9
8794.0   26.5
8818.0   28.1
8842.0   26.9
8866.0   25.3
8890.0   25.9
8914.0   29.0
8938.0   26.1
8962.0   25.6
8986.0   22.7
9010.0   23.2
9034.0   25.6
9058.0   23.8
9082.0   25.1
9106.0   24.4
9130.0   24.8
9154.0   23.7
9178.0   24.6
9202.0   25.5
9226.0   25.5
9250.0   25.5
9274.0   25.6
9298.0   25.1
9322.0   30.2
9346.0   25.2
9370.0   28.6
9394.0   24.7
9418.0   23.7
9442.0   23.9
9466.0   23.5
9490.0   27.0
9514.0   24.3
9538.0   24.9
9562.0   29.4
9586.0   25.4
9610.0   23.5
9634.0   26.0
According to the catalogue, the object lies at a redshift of 0.18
